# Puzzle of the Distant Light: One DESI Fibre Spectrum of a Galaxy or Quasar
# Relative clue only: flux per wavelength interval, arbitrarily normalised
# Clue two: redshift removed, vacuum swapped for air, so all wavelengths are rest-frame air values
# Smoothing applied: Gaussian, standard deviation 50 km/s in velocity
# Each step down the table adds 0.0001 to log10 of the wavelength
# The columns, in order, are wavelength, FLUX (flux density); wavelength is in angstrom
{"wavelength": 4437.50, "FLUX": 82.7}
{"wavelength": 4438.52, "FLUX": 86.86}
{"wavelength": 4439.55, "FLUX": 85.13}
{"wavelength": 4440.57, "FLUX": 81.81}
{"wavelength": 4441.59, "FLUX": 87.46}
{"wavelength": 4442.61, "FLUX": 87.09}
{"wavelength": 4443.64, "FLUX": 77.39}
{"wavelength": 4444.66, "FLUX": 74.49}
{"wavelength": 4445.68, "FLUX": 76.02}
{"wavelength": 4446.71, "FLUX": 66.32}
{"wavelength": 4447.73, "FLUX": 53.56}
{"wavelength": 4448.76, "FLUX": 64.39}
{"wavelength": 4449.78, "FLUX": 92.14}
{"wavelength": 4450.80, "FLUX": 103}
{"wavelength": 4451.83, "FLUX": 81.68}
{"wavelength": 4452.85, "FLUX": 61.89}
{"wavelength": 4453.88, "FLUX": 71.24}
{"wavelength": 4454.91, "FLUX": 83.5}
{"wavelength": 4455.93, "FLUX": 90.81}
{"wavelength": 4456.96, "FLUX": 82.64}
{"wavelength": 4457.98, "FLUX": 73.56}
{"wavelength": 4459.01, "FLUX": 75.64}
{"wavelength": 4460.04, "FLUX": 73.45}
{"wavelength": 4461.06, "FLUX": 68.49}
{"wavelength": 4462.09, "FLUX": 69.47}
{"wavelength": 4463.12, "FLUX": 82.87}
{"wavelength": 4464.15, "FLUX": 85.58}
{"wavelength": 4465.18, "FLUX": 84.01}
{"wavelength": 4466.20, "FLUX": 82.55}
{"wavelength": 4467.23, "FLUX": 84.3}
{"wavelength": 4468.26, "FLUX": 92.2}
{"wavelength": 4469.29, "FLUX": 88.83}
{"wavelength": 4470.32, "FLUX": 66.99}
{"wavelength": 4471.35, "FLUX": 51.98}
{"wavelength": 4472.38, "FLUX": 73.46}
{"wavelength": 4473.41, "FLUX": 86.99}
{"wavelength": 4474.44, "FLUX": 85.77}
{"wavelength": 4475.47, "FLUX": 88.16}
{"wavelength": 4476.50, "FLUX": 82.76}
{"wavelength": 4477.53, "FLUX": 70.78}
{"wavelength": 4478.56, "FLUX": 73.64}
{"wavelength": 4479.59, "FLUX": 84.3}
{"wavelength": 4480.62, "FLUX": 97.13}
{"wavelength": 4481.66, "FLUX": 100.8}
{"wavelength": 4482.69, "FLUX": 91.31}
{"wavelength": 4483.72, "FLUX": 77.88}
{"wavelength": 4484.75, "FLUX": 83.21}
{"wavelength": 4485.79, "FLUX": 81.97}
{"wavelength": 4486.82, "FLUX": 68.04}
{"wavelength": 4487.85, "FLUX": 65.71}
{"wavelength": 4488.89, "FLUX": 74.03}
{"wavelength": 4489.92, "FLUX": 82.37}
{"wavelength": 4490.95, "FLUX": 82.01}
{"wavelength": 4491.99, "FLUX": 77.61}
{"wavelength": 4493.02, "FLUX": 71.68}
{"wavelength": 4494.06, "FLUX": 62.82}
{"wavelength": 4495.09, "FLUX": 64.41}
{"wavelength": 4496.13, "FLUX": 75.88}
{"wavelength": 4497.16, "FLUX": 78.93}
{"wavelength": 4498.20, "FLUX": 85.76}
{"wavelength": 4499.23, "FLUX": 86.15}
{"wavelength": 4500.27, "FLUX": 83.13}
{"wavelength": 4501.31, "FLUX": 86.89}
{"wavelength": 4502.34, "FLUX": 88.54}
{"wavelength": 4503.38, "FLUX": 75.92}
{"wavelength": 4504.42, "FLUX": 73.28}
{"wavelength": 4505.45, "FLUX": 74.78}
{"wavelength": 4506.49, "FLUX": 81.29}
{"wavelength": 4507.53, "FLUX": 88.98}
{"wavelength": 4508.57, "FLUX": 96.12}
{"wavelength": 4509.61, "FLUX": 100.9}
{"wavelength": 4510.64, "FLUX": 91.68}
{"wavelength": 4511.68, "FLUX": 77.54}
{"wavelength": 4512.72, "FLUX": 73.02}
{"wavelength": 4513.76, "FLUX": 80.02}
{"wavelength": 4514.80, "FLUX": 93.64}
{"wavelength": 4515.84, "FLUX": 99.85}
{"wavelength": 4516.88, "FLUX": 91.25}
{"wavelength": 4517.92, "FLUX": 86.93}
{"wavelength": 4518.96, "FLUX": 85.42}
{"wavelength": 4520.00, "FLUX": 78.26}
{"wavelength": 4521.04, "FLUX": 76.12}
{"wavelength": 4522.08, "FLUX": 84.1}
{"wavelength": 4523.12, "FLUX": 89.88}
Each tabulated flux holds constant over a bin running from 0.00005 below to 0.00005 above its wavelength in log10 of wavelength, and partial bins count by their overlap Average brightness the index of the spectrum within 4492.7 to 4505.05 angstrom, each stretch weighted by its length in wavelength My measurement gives 77.9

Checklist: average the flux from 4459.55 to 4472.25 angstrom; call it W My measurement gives 77.4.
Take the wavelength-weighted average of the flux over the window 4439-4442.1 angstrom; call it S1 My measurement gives 84.8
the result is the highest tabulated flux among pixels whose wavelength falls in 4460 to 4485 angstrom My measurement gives 100.8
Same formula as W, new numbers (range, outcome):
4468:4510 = 80.4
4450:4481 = 80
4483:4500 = 76.4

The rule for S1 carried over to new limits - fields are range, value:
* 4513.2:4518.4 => 90.2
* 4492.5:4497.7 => 70.8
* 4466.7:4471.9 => 76.8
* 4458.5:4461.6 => 72.5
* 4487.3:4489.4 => 69.7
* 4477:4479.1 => 72.5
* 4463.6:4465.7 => 84.9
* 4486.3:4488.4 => 67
